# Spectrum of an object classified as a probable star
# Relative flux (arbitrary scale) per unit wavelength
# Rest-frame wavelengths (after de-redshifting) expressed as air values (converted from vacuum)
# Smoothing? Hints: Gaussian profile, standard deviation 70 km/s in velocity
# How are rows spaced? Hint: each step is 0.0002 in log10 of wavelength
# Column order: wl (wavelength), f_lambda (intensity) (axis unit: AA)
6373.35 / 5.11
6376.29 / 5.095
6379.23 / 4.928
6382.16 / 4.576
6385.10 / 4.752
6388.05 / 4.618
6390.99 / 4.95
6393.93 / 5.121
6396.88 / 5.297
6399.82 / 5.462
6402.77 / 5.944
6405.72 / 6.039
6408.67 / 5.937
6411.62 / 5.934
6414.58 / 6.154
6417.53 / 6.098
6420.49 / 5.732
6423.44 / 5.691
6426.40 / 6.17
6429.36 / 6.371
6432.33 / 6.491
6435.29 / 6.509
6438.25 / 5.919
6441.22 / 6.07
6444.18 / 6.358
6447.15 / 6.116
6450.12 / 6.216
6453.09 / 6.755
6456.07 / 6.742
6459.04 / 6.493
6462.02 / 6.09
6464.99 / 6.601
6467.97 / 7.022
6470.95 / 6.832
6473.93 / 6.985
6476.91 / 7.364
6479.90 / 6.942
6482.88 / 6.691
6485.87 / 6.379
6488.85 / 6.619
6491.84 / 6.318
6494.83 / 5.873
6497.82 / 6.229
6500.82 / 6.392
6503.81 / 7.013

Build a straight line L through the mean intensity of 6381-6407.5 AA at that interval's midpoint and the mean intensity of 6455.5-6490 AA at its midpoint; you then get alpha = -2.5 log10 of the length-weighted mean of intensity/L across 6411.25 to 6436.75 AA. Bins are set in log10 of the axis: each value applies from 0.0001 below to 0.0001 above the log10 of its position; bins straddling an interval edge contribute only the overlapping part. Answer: -0.06 mag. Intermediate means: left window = 5.21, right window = 6.73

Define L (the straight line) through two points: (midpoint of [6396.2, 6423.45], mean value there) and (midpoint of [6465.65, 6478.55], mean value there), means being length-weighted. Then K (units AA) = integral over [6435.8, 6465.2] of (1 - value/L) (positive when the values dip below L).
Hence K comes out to 1.26 AA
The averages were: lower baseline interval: 5.85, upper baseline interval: 7.02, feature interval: 6.33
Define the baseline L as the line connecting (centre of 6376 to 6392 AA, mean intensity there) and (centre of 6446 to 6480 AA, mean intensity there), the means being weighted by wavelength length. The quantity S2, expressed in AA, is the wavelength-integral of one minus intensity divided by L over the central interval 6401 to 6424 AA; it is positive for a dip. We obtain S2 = -2.01 AA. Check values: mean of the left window 4.8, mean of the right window 6.67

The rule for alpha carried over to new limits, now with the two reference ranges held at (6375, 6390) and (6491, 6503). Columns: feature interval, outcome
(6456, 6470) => -0.14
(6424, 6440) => -0.15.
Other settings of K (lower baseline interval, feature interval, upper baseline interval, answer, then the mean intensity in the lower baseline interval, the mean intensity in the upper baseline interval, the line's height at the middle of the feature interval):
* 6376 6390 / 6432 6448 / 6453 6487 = -0.5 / 4.77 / 6.74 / 6.06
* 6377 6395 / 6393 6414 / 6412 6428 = -1.1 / 4.83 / 5.97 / 5.42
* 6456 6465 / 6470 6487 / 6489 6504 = -1.3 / 6.42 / 6.33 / 6.38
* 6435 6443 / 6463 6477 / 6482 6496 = -1.4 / 6.13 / 6.38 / 6.28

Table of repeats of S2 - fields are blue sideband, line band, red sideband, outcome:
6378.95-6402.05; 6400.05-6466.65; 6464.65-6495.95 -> -4.5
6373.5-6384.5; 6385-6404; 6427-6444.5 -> 0.3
